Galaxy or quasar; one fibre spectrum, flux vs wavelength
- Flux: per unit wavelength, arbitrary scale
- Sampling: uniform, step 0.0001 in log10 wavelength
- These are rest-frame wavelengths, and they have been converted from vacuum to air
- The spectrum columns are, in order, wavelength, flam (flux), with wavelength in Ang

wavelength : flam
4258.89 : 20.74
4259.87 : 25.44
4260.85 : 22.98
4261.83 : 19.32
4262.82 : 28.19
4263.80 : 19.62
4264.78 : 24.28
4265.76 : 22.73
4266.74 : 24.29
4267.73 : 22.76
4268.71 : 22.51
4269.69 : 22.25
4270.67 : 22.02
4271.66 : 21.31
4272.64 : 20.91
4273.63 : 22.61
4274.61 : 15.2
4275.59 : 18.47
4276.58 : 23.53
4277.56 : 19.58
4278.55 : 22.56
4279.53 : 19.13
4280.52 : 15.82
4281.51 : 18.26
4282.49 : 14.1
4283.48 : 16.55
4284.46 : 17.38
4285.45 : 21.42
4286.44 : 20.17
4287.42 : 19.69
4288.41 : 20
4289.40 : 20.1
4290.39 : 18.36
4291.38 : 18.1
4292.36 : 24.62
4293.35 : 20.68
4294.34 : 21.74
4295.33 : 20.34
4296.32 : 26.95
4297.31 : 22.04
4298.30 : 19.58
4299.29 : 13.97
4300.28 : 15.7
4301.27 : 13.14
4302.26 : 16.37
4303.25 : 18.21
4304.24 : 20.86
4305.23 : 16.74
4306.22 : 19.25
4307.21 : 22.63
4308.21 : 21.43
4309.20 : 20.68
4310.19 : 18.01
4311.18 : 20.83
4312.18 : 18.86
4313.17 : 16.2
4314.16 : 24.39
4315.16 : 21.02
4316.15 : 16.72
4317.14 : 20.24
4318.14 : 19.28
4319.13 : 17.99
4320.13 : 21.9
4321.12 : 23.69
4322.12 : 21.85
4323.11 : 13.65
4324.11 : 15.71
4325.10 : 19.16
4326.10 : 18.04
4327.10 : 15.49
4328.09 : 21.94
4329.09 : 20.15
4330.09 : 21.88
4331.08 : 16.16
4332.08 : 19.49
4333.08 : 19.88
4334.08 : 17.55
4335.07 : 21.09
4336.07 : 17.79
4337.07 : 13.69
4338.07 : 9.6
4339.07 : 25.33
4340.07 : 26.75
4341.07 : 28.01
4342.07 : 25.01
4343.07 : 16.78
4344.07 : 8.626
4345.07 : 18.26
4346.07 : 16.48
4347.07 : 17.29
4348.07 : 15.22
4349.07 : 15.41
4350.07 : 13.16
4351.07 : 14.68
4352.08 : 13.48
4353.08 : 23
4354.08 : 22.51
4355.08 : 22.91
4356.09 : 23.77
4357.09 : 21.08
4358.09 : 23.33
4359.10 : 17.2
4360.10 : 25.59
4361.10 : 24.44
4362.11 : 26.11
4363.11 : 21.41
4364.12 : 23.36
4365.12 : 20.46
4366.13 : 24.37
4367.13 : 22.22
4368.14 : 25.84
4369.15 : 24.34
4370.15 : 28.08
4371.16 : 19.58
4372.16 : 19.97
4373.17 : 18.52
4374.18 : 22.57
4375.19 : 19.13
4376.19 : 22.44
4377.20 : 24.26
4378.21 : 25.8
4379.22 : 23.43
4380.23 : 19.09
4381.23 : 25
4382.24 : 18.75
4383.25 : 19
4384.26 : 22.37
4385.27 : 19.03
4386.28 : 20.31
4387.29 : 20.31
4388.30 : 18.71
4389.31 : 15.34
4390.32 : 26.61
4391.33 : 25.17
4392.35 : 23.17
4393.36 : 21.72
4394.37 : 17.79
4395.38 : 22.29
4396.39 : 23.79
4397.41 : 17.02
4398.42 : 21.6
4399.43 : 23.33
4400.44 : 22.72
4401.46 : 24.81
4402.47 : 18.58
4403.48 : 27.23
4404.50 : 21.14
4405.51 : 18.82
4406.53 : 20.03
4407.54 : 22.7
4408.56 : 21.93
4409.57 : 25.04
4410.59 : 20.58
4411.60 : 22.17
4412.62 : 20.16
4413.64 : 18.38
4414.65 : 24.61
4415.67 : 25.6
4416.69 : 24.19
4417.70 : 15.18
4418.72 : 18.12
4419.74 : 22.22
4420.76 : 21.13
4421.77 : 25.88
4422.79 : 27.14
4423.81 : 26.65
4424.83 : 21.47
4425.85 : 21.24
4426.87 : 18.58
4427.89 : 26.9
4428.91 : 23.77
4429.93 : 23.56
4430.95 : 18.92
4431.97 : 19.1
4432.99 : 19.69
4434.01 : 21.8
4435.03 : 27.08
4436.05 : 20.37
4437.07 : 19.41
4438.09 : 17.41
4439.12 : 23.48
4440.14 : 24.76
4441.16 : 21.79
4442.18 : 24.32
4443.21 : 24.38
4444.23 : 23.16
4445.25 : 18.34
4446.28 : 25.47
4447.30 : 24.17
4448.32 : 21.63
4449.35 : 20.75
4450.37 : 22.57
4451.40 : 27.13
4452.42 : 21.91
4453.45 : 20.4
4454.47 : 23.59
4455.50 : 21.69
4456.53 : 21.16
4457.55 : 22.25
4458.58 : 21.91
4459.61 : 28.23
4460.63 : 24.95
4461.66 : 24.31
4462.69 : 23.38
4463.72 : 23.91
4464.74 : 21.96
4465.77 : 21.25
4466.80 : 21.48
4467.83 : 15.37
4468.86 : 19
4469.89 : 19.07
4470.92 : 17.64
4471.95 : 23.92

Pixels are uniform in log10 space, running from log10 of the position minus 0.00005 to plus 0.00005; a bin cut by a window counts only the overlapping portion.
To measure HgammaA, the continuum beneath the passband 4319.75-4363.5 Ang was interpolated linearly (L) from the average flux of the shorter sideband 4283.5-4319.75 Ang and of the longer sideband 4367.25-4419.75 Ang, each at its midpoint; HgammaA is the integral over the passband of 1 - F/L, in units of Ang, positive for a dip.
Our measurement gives 2.3 Ang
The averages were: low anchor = 19.5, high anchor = 21.7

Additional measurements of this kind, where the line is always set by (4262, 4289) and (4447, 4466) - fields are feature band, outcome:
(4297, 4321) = 2.2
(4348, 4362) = 1.1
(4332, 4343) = 0.6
